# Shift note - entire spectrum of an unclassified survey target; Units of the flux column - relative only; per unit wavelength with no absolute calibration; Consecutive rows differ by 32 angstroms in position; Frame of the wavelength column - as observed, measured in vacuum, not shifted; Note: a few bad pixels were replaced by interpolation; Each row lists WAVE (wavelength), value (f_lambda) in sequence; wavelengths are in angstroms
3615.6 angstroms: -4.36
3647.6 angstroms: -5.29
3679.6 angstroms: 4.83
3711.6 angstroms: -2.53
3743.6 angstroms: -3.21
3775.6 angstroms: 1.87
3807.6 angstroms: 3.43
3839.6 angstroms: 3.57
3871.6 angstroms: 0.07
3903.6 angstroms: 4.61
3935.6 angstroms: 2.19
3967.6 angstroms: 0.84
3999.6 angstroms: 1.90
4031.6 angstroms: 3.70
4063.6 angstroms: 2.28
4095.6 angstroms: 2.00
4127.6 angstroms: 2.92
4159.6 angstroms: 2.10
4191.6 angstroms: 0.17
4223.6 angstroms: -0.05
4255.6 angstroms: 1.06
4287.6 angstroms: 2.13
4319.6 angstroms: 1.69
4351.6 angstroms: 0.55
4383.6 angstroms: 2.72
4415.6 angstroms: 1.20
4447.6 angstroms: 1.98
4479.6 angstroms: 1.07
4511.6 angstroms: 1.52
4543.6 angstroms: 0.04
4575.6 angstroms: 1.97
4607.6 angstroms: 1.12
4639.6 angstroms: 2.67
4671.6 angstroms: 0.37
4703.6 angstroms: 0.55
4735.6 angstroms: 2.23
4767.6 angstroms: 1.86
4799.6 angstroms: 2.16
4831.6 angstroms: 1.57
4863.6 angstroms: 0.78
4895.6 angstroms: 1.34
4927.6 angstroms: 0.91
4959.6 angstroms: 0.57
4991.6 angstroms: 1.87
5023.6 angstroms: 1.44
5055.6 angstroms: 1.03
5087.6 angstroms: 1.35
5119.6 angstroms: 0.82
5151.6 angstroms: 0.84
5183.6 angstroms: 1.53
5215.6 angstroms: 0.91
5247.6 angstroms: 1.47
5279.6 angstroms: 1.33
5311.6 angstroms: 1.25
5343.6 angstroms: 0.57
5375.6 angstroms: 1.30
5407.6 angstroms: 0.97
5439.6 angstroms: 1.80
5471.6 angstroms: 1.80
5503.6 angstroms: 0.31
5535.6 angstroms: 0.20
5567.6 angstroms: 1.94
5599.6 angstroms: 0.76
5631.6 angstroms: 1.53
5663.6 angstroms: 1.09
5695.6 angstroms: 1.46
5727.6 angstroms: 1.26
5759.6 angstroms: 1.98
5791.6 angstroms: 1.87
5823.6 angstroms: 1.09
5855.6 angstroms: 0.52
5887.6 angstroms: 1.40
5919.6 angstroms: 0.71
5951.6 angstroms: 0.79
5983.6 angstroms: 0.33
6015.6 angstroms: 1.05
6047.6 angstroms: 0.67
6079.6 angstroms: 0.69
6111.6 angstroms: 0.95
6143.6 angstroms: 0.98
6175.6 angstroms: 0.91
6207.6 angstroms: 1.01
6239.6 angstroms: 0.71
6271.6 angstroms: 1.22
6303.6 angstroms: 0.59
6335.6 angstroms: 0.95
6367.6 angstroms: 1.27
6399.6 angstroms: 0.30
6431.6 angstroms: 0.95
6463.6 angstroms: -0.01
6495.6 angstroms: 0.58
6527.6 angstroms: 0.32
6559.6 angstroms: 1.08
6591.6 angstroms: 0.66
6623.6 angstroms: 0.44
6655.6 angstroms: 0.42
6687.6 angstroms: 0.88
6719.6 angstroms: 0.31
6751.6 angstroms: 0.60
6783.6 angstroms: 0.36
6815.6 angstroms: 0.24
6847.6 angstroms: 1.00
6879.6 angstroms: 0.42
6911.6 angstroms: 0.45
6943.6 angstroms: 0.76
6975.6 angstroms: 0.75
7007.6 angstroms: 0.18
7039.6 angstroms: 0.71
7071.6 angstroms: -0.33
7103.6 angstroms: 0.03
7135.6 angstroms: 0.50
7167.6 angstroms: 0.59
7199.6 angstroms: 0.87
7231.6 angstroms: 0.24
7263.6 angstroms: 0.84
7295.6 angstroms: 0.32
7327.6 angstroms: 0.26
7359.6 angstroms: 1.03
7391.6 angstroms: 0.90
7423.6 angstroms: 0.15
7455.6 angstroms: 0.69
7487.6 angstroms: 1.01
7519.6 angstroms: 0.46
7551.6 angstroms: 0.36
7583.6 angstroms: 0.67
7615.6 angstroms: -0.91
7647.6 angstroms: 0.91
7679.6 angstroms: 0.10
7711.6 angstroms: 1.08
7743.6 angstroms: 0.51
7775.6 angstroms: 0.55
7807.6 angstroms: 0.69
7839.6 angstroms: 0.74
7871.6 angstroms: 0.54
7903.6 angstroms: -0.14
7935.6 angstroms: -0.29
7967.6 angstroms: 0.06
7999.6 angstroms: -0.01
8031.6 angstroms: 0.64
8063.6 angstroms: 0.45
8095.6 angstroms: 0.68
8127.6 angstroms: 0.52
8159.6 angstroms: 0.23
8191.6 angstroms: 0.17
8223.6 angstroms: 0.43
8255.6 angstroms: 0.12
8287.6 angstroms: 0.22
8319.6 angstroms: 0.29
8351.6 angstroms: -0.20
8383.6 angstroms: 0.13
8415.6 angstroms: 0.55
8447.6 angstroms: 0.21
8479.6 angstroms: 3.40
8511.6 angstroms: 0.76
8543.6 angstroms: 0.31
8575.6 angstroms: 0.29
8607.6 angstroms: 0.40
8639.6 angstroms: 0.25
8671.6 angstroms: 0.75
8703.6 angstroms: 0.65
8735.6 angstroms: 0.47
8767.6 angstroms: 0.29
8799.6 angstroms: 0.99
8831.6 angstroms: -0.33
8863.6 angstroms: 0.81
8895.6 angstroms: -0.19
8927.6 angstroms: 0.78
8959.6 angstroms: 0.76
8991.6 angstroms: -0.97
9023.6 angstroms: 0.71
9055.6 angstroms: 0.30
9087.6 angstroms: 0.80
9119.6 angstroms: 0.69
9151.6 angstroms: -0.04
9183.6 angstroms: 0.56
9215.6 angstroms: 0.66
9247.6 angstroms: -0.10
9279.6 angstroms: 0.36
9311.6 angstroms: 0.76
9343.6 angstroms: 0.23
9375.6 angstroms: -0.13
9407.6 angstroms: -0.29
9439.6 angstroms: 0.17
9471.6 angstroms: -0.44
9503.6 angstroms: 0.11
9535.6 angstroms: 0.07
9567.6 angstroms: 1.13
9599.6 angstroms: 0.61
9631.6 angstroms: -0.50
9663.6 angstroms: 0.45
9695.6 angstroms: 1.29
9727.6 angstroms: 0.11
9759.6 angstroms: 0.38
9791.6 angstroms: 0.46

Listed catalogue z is 1.28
